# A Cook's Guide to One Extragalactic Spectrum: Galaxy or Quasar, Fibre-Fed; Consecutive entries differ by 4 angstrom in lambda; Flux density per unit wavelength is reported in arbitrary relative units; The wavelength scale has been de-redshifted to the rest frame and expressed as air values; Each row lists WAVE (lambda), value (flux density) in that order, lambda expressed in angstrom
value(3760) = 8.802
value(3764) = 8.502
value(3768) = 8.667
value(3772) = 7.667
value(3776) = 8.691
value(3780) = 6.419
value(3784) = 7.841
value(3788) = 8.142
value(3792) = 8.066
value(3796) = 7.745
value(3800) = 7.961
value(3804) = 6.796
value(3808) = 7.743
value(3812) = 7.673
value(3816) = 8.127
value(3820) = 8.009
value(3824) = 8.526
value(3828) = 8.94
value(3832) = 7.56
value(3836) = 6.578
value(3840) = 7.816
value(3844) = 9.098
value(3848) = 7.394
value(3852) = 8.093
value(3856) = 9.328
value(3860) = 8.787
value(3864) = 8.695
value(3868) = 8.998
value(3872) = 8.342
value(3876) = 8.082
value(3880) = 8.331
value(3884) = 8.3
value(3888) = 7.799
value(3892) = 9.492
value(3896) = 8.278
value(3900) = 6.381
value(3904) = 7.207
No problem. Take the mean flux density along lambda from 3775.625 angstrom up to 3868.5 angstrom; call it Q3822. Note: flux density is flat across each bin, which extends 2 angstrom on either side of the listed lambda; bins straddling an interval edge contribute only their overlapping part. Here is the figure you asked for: 8.02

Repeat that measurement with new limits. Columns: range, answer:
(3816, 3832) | 8.33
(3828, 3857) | 8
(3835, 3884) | 8.33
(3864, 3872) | 8.76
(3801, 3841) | 7.78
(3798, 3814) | 7.54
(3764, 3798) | 7.94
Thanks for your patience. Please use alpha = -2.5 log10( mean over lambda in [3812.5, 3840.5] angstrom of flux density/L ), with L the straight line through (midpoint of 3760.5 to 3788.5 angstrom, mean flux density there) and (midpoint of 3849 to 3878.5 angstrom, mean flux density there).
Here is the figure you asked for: 0.06 mag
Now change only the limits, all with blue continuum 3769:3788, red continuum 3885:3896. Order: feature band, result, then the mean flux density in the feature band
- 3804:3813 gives 0.06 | 7.51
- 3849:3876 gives -0.03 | 8.61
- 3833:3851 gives 0.06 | 7.73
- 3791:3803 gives 0.01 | 7.82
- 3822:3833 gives -0.04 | 8.41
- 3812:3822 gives 0.01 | 7.99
